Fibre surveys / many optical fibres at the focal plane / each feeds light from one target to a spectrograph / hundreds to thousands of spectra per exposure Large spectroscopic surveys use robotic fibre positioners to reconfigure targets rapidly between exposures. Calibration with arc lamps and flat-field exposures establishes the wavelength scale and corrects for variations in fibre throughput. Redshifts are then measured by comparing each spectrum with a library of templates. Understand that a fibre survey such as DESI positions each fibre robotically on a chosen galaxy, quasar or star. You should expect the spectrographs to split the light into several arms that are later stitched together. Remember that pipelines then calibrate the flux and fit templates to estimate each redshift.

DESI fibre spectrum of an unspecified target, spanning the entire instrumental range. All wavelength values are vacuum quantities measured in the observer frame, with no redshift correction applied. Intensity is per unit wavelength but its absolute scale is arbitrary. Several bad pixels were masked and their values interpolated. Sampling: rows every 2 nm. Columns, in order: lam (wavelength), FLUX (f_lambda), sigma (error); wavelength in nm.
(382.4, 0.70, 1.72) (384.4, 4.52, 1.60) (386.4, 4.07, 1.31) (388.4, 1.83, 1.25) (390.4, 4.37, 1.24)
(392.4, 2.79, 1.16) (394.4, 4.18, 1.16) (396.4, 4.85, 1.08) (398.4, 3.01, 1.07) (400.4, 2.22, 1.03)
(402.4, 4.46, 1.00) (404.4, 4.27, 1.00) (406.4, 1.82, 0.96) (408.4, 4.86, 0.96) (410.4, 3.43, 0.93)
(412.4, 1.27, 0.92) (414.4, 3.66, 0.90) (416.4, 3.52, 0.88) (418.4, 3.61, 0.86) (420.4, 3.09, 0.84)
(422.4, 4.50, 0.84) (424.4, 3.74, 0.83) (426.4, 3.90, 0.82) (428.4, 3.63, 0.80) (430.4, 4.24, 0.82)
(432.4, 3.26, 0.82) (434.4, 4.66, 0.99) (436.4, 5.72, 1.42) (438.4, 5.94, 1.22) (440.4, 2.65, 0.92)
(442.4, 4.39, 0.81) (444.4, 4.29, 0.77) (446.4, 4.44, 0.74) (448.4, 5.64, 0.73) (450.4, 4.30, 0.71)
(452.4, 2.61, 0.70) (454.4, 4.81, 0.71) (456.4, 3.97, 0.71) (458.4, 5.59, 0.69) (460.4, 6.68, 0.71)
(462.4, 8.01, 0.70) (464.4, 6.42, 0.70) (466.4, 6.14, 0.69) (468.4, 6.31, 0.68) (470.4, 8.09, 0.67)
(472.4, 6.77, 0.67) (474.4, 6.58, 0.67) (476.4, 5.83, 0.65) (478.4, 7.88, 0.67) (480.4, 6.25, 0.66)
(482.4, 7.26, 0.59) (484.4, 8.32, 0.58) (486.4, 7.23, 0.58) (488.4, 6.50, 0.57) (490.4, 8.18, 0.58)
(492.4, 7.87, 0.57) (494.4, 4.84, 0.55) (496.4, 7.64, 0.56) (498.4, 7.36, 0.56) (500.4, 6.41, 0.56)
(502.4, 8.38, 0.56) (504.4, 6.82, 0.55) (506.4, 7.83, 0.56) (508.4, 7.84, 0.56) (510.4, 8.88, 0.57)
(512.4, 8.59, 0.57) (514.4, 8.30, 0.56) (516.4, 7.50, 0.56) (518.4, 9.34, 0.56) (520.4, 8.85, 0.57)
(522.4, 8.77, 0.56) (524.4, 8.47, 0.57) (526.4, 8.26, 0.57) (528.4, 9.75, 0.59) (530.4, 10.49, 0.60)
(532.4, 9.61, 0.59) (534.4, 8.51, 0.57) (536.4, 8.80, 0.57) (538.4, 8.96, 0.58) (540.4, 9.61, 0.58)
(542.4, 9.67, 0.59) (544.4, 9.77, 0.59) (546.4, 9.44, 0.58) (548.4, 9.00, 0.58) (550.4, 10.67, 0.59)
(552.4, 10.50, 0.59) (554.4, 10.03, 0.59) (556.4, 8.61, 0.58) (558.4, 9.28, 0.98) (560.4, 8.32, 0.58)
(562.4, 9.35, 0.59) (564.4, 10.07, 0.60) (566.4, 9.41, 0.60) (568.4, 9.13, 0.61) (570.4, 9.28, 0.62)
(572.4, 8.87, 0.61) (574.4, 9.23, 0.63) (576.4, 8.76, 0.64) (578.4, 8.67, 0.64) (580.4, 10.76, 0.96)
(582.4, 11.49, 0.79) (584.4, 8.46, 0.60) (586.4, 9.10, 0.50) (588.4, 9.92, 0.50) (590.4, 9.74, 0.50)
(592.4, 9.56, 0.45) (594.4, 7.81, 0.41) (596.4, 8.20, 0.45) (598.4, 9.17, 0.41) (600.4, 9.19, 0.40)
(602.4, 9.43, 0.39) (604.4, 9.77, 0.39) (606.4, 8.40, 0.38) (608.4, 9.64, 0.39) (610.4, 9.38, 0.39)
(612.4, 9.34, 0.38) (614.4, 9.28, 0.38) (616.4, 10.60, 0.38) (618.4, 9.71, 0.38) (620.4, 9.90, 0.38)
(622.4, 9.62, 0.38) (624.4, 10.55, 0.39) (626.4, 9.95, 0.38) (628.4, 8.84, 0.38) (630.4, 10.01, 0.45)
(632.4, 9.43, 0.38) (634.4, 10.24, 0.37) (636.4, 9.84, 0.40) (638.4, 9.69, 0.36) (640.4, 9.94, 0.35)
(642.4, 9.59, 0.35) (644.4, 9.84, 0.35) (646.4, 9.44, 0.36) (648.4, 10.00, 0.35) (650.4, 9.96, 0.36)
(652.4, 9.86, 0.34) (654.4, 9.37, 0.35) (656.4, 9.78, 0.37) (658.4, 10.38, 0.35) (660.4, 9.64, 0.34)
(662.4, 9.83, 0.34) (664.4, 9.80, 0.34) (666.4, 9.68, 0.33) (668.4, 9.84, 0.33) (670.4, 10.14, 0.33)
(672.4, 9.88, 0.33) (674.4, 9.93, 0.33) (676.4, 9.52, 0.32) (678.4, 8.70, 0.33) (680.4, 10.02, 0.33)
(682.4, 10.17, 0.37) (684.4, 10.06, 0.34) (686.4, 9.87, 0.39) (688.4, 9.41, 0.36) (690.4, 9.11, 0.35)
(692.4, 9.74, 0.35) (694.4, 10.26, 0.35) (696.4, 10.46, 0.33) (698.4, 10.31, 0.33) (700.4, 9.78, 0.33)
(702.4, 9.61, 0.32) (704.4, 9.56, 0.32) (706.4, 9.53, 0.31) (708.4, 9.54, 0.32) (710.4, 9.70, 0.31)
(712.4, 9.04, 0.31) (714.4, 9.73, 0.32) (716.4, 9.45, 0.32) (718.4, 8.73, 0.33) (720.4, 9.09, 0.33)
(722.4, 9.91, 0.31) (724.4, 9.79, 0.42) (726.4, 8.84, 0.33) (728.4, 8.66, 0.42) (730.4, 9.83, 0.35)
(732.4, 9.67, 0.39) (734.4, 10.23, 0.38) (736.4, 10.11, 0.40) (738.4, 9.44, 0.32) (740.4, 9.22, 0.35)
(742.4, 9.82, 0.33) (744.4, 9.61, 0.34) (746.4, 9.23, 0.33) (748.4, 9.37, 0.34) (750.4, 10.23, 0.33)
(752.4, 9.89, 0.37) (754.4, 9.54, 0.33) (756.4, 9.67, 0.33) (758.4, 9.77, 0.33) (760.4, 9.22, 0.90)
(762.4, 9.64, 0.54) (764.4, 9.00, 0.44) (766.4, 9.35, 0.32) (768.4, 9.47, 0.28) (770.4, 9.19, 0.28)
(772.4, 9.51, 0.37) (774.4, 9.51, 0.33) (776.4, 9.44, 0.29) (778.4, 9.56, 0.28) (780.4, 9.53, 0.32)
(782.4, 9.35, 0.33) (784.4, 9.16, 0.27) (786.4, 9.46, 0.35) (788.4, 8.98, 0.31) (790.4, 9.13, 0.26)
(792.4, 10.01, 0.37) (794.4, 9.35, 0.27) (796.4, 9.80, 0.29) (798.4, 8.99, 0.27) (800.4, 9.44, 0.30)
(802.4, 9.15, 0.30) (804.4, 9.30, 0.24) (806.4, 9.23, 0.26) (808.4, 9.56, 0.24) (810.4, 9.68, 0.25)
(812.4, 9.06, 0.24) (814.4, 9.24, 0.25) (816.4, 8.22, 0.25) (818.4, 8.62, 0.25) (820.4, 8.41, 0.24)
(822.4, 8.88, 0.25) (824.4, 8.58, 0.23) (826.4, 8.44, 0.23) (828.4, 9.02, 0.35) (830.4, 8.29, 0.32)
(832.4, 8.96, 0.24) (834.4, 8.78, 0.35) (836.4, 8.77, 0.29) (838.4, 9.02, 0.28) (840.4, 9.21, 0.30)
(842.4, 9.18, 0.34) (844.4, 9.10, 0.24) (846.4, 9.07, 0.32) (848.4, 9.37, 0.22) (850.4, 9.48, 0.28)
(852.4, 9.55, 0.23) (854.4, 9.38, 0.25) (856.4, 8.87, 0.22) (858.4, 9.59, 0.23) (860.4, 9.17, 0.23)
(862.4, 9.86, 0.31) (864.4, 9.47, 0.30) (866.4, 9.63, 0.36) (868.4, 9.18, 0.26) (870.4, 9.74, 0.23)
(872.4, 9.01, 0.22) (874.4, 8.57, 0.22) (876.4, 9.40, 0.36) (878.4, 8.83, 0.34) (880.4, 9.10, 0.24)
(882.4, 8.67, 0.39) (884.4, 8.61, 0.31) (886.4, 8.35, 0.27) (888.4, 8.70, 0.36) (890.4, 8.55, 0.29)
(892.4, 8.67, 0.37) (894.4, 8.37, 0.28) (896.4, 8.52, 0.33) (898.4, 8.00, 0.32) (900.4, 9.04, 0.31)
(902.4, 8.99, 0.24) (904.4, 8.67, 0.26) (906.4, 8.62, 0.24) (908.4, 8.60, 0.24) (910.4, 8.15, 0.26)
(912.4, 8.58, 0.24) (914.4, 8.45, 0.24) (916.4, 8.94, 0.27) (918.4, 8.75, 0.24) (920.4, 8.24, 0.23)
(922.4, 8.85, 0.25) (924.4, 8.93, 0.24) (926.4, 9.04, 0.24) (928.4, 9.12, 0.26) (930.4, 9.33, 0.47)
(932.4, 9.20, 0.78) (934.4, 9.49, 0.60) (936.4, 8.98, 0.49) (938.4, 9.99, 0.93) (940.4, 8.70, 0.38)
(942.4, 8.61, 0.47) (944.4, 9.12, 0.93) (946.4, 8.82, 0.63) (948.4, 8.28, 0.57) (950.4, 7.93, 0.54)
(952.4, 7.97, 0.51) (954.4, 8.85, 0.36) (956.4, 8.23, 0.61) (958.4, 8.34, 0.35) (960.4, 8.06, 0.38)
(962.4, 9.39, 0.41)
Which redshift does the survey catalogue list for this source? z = 0.15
